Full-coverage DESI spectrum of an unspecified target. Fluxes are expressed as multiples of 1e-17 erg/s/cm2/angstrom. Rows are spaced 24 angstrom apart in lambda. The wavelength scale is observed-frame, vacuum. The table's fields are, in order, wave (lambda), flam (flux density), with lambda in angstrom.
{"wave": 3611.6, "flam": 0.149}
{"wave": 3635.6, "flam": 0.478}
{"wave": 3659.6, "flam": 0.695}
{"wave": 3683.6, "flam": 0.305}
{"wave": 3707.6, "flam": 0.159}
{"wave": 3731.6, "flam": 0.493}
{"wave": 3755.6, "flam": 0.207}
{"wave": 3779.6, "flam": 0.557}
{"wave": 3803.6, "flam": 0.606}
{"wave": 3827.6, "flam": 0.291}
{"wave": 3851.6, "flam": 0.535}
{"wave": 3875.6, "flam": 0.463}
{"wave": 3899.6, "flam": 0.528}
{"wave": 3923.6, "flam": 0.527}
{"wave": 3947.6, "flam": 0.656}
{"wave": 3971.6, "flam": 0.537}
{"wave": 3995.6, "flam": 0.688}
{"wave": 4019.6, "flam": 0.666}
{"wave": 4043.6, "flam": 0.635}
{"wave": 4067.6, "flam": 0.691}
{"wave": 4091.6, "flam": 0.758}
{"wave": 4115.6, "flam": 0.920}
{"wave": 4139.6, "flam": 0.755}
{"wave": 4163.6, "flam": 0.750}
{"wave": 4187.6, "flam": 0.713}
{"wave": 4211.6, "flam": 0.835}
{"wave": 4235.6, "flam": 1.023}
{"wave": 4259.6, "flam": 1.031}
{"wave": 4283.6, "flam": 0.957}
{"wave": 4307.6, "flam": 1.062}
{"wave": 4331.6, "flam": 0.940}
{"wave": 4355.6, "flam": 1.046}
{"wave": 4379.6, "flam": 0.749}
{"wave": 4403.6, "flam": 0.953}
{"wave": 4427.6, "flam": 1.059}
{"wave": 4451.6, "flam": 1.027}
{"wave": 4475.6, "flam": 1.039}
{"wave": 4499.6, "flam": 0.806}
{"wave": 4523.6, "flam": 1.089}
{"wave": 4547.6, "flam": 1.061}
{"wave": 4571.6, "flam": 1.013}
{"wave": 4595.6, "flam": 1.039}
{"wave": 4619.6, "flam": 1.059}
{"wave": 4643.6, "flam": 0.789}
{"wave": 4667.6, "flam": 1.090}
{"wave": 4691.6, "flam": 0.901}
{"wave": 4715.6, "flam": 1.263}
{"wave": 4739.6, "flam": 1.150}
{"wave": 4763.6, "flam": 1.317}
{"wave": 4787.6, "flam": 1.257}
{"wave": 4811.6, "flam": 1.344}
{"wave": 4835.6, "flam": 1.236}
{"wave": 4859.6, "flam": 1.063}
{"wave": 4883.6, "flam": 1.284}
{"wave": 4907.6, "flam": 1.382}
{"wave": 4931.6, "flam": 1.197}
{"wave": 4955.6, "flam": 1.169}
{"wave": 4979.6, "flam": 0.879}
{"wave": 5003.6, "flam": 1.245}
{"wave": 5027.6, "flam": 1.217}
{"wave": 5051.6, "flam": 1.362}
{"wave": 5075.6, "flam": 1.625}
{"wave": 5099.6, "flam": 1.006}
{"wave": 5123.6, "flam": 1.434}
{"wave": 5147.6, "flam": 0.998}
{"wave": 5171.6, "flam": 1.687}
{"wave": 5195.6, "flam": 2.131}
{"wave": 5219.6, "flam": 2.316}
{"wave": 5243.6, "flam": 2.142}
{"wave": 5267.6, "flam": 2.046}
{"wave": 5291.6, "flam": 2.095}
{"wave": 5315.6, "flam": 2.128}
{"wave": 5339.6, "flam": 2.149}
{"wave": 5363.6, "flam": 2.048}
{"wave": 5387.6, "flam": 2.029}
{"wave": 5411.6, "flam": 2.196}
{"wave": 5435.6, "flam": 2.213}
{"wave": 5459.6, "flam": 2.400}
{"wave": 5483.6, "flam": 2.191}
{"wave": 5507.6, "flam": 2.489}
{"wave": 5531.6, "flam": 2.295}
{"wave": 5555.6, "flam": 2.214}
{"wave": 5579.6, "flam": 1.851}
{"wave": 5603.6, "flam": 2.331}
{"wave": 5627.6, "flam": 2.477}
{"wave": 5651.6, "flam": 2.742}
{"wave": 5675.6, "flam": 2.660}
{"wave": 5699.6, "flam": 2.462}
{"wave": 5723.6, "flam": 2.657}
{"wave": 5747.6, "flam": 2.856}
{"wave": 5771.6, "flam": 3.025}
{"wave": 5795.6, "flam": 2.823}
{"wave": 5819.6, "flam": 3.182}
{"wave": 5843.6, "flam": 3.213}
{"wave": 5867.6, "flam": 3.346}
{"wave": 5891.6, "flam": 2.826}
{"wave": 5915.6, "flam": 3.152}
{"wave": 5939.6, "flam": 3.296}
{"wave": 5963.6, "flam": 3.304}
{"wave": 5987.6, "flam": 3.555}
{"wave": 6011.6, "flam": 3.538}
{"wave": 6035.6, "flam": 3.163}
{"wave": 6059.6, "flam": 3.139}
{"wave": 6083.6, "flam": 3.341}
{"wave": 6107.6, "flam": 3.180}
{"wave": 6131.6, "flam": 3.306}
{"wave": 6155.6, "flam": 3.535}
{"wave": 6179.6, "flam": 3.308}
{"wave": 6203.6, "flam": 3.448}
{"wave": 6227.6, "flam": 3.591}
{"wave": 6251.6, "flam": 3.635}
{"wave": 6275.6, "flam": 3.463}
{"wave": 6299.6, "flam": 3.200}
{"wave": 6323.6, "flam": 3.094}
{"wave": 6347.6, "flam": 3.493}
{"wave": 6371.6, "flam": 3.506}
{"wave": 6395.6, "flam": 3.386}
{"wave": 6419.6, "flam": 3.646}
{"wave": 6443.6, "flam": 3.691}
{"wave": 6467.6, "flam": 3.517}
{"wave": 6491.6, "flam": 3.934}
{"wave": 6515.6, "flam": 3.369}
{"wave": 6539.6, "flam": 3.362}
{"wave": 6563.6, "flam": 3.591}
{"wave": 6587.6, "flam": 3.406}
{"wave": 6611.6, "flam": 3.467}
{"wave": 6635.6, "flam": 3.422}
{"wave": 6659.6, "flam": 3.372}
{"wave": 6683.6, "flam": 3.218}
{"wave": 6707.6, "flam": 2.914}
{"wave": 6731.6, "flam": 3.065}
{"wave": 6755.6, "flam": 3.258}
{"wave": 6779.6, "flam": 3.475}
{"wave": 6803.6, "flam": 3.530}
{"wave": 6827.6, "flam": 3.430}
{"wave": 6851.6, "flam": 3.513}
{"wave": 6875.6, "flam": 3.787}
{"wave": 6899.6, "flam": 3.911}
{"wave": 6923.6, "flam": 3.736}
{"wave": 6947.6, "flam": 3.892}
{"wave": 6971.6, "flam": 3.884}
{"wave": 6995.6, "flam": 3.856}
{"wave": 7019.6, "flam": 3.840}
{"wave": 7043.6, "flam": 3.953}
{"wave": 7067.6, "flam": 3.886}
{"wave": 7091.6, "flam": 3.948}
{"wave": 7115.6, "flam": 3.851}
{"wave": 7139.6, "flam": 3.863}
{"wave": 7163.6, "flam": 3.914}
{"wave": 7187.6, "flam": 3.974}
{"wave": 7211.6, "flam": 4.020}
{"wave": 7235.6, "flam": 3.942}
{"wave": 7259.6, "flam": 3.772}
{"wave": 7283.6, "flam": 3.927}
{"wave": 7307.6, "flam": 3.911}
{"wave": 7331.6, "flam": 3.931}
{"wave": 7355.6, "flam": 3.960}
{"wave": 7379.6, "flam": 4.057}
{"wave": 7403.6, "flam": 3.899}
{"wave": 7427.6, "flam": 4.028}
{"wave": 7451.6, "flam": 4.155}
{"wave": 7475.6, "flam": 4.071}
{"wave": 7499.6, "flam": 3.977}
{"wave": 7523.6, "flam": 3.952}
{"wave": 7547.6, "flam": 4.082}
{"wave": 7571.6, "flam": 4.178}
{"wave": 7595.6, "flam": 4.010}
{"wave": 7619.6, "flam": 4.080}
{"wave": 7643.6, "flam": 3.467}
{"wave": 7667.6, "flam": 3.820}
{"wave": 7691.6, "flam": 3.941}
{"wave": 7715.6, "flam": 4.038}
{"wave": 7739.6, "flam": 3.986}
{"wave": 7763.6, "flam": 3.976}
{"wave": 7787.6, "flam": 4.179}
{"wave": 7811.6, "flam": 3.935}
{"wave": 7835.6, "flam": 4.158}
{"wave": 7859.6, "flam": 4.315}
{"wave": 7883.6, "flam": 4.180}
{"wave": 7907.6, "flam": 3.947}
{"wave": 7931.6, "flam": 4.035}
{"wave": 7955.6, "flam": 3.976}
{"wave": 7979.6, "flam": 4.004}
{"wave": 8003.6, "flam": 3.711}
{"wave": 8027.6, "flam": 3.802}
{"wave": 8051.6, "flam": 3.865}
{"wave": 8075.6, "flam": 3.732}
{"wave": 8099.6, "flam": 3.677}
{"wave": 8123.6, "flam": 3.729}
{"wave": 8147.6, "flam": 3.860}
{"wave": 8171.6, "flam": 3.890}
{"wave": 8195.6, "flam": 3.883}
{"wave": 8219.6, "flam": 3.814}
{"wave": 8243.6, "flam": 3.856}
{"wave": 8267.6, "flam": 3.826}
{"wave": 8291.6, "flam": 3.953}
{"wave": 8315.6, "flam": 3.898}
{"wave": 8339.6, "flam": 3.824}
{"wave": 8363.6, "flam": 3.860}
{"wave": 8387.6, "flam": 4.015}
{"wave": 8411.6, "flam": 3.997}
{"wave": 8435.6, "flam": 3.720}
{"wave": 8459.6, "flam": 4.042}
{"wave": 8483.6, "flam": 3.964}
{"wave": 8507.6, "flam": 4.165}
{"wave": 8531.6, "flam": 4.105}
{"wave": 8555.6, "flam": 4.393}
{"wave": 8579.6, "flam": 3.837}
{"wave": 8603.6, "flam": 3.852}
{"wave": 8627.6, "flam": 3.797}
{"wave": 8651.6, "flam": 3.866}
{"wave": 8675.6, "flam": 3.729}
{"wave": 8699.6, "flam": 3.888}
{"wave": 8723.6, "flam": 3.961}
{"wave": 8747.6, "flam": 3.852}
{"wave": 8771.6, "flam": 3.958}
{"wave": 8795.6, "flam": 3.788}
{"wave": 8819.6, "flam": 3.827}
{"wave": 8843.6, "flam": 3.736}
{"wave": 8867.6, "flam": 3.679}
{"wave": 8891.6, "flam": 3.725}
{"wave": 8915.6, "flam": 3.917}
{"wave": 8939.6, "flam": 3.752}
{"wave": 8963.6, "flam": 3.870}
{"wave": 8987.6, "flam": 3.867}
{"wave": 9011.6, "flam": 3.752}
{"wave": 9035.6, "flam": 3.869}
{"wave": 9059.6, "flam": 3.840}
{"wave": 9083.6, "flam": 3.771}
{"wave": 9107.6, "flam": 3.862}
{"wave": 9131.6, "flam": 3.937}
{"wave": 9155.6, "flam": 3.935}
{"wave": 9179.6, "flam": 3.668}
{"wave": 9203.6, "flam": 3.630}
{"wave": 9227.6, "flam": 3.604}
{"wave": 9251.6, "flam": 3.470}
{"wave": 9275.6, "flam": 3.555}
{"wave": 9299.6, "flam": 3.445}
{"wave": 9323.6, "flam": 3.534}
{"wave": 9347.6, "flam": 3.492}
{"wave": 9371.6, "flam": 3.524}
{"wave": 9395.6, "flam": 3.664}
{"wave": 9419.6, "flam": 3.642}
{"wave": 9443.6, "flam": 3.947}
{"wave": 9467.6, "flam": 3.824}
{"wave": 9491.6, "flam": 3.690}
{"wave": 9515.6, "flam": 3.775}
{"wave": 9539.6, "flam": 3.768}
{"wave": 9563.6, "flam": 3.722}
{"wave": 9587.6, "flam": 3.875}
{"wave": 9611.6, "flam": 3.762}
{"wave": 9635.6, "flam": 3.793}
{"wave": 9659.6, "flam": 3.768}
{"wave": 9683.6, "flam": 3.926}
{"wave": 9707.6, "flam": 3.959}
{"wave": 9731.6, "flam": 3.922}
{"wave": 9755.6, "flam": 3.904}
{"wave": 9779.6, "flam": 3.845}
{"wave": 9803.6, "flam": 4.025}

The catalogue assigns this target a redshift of 0.30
